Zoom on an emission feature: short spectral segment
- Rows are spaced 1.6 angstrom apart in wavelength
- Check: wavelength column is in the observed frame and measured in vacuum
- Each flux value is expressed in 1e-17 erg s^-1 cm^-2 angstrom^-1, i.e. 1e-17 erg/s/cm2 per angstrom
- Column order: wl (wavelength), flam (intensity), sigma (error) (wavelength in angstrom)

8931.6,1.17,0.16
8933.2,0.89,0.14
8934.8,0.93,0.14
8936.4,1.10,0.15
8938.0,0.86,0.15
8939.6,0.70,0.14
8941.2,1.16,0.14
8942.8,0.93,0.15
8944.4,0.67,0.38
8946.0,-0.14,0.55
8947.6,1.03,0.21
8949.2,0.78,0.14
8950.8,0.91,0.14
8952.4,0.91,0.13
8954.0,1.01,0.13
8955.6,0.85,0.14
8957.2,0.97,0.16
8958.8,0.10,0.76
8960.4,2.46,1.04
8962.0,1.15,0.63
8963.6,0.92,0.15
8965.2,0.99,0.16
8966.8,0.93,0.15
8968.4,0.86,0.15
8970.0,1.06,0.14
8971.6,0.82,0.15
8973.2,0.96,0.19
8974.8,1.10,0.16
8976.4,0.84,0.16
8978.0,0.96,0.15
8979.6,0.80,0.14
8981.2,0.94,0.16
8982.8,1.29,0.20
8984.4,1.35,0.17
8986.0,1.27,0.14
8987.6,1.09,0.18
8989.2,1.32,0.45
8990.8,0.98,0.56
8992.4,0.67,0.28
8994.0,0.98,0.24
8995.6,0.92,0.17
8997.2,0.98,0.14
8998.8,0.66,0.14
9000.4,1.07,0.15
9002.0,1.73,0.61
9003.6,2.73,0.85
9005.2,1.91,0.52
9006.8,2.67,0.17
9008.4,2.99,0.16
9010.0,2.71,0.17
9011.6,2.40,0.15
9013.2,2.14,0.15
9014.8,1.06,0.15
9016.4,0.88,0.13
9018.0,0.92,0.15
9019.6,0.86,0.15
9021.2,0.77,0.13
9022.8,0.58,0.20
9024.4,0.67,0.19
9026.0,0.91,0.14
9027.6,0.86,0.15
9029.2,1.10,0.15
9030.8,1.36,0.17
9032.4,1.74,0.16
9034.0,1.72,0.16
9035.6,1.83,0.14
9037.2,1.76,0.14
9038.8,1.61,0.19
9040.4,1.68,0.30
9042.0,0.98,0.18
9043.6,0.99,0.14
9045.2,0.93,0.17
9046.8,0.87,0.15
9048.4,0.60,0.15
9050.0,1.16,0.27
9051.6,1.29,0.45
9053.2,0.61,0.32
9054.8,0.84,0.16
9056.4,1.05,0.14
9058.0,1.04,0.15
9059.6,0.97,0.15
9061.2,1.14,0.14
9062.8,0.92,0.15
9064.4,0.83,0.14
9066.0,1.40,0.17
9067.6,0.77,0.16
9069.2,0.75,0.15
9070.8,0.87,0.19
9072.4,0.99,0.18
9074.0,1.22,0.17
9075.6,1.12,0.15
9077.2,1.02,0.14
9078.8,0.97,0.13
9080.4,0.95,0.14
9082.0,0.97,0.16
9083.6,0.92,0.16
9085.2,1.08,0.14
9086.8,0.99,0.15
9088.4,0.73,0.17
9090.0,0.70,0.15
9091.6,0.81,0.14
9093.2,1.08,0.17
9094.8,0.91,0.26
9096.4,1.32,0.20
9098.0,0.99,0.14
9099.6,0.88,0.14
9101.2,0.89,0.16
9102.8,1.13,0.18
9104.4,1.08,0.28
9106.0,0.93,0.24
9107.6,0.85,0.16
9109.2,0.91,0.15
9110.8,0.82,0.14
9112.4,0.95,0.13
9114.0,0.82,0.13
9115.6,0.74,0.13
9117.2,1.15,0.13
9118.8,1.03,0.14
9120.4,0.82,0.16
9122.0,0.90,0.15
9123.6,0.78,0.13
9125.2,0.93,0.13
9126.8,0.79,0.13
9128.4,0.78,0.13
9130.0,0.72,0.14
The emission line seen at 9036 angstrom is [N II]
